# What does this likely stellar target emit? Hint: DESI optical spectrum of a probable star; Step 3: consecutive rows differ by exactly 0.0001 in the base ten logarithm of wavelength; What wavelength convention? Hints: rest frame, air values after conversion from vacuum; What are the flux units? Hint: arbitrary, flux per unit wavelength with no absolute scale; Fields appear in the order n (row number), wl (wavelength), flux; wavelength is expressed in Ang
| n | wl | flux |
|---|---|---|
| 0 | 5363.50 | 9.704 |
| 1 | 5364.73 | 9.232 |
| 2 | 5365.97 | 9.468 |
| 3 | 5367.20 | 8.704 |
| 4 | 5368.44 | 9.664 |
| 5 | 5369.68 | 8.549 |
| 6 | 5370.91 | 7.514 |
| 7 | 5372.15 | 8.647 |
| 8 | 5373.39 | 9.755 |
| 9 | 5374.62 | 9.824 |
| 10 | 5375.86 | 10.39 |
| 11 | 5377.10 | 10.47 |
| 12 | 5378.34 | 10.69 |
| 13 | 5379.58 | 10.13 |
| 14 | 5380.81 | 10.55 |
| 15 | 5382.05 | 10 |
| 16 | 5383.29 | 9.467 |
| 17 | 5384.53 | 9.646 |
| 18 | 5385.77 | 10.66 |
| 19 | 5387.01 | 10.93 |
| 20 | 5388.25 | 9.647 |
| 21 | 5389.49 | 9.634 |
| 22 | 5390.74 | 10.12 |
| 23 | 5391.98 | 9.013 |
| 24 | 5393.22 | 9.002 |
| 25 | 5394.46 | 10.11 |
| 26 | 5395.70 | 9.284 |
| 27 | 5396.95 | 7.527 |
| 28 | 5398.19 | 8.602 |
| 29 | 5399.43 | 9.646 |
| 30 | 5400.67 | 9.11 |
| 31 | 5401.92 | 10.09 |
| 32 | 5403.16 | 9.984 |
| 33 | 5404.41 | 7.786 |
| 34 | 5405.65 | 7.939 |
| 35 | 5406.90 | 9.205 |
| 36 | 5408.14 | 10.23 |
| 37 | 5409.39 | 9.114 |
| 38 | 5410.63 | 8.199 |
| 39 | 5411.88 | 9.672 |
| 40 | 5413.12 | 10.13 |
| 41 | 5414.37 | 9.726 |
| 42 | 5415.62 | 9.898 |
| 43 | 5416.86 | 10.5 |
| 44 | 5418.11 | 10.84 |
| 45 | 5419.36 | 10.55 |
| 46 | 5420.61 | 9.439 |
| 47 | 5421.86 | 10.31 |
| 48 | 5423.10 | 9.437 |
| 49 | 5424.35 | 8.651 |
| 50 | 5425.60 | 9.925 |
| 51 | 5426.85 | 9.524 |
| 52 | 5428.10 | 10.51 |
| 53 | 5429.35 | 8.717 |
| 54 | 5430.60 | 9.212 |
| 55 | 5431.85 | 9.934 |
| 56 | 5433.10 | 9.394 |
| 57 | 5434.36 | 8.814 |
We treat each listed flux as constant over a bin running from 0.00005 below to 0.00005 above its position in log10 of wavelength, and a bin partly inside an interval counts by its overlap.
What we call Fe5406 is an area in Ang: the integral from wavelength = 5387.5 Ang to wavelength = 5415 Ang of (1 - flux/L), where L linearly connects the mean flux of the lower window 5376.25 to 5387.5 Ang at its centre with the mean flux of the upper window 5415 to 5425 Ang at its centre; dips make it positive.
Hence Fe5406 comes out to 2.3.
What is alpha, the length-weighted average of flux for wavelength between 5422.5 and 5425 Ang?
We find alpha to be 9.04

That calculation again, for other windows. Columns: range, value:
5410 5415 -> 9.43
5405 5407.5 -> 8.55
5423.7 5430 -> 9.46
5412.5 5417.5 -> 10.1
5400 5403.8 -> 9.71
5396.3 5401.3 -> 8.72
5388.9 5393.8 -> 9.43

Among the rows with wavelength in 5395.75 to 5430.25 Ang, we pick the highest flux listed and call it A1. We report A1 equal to 10.84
